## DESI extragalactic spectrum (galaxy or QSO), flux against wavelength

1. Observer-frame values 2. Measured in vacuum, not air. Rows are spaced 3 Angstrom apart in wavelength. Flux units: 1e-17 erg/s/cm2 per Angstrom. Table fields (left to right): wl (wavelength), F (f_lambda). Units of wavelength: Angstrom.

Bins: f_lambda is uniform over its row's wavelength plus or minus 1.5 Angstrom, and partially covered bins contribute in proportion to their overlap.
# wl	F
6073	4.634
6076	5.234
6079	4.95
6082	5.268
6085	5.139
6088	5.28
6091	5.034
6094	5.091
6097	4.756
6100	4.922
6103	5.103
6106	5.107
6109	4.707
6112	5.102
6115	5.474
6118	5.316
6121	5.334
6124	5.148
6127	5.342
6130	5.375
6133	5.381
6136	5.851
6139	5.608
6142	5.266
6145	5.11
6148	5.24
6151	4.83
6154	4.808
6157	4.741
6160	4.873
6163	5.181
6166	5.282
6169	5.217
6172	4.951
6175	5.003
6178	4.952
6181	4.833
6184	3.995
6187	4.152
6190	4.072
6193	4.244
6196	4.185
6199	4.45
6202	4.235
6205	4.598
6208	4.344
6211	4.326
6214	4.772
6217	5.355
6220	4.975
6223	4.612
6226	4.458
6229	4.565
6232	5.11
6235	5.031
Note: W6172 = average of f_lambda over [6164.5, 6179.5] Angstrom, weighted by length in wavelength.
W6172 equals 5.08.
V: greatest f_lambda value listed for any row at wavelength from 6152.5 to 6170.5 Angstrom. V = 5.282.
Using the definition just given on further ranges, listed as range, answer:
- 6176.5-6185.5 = 4.952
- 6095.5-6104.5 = 5.103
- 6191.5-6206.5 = 4.598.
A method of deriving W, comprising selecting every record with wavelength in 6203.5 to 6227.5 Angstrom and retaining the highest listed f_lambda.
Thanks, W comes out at 5.355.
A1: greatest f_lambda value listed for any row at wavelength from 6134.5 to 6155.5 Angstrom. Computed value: 5.851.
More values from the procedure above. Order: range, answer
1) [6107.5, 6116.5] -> 5.474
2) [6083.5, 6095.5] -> 5.28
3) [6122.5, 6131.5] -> 5.375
